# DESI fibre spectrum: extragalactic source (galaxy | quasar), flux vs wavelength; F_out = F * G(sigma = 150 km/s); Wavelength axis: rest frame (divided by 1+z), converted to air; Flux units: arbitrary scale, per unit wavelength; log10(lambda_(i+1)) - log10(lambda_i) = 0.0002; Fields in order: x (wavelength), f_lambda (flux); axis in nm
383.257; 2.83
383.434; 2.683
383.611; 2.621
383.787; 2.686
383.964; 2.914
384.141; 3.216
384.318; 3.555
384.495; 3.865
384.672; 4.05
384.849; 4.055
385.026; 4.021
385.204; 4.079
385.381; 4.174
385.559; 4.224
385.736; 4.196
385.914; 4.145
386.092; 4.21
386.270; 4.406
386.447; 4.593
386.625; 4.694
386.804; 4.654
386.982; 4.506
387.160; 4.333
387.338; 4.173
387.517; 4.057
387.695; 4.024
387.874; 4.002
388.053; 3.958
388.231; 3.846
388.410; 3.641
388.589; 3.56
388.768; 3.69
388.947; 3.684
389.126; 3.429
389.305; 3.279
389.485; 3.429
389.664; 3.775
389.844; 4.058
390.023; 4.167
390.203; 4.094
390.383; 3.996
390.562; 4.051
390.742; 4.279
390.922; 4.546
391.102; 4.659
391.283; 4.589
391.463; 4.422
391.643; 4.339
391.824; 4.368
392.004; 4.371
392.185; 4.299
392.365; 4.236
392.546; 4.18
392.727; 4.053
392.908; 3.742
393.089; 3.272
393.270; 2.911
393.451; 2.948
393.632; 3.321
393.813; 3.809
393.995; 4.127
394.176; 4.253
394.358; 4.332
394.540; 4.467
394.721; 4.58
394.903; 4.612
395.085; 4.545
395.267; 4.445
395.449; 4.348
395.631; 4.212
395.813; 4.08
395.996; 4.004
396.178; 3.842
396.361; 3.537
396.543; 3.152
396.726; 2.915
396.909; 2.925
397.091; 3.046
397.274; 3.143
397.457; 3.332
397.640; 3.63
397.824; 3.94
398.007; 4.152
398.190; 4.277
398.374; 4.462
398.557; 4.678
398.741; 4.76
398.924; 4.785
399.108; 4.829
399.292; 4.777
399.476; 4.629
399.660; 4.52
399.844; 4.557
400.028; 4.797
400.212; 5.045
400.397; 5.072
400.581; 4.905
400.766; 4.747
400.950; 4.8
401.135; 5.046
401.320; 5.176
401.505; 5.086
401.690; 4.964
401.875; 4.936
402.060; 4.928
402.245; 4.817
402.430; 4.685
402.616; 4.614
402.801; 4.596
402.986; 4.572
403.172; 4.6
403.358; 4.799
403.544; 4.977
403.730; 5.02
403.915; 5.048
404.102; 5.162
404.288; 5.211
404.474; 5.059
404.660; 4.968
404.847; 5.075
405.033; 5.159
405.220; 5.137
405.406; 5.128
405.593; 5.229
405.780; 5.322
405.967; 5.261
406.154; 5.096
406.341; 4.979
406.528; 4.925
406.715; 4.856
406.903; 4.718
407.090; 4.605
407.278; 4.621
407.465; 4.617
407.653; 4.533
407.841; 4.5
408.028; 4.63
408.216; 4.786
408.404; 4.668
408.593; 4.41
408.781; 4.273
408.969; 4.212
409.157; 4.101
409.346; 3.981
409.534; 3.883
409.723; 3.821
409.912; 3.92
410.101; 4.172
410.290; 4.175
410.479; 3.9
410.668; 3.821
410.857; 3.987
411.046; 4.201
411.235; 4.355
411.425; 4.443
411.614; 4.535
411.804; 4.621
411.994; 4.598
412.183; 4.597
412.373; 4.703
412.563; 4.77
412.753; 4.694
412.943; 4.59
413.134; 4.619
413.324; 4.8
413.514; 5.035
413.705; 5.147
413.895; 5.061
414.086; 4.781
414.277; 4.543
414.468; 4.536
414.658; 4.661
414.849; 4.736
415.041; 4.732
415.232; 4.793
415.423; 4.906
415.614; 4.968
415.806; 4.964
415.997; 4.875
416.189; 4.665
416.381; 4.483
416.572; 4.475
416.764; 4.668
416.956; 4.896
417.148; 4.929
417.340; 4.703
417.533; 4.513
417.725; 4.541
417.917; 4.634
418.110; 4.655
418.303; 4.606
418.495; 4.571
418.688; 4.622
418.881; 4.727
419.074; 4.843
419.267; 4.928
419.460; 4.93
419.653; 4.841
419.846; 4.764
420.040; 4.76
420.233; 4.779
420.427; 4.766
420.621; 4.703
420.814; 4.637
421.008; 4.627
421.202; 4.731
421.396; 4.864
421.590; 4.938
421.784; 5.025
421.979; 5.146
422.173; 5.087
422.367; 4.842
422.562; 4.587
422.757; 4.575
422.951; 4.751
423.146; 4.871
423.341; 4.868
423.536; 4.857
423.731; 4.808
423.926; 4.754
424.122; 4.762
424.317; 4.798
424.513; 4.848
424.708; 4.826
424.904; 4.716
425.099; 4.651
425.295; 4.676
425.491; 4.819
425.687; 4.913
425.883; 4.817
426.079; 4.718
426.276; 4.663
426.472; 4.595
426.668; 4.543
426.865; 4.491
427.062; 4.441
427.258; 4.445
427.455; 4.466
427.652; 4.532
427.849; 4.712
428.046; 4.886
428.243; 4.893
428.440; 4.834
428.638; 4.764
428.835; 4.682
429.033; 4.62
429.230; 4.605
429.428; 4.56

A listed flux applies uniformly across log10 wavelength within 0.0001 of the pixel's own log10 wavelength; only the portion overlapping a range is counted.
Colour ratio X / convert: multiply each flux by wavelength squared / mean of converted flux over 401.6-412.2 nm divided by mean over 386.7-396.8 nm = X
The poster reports 1.25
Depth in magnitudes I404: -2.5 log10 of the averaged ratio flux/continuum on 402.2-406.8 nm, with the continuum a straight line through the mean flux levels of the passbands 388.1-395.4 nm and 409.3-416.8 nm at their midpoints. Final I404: -0.15 mag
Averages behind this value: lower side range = 4.01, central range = 4.97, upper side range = 4.53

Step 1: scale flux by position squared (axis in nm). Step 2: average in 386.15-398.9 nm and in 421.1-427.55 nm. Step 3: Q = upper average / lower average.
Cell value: 1.39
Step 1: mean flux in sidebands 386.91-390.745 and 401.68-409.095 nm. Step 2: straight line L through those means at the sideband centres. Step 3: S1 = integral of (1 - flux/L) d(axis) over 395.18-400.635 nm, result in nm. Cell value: 0.33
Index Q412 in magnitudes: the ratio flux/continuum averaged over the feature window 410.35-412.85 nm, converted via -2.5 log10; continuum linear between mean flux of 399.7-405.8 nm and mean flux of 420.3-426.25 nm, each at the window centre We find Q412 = 0.11 mag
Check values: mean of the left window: 4.94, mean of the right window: 4.8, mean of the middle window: 4.4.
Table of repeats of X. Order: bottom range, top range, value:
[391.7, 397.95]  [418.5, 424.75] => 1.42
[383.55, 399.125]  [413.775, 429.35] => 1.38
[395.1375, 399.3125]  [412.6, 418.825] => 1.31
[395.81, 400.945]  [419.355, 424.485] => 1.29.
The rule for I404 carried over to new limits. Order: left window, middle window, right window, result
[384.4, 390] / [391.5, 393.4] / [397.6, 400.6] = 0.08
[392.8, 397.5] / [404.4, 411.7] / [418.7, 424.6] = -0.07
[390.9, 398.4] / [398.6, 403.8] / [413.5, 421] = -0.15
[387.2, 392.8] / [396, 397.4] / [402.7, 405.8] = 0.34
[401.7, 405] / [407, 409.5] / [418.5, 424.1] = 0.10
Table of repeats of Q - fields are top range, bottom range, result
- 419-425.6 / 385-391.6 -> 1.39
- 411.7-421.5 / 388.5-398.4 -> 1.35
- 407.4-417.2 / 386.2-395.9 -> 1.24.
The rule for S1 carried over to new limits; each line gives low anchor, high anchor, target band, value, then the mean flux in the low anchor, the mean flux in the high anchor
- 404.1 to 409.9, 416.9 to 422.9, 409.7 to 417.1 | 0.25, 4.72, 4.77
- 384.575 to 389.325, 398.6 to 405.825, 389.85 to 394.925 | 0.31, 4.07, 4.91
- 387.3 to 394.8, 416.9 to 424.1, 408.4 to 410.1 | 0.13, 3.97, 4.77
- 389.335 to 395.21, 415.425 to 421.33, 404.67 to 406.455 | -0.30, 4.08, 4.73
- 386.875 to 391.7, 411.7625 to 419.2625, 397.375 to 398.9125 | 0.03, 4.02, 4.73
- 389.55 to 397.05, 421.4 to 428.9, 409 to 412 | 0.18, 4.01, 4.75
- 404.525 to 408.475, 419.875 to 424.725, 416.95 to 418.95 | 0.07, 4.9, 4.81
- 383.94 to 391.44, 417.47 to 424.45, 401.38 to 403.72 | -0.24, 4.03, 4.77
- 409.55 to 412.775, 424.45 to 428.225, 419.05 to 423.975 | -0.29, 4.29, 4.68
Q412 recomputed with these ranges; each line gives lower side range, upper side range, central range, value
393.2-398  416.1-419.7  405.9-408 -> -0.127 mag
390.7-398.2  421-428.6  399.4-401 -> -0.168 mag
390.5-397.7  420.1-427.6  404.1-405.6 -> -0.206 mag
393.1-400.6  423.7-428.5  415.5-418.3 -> -0.046 mag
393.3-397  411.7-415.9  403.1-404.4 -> -0.159 mag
